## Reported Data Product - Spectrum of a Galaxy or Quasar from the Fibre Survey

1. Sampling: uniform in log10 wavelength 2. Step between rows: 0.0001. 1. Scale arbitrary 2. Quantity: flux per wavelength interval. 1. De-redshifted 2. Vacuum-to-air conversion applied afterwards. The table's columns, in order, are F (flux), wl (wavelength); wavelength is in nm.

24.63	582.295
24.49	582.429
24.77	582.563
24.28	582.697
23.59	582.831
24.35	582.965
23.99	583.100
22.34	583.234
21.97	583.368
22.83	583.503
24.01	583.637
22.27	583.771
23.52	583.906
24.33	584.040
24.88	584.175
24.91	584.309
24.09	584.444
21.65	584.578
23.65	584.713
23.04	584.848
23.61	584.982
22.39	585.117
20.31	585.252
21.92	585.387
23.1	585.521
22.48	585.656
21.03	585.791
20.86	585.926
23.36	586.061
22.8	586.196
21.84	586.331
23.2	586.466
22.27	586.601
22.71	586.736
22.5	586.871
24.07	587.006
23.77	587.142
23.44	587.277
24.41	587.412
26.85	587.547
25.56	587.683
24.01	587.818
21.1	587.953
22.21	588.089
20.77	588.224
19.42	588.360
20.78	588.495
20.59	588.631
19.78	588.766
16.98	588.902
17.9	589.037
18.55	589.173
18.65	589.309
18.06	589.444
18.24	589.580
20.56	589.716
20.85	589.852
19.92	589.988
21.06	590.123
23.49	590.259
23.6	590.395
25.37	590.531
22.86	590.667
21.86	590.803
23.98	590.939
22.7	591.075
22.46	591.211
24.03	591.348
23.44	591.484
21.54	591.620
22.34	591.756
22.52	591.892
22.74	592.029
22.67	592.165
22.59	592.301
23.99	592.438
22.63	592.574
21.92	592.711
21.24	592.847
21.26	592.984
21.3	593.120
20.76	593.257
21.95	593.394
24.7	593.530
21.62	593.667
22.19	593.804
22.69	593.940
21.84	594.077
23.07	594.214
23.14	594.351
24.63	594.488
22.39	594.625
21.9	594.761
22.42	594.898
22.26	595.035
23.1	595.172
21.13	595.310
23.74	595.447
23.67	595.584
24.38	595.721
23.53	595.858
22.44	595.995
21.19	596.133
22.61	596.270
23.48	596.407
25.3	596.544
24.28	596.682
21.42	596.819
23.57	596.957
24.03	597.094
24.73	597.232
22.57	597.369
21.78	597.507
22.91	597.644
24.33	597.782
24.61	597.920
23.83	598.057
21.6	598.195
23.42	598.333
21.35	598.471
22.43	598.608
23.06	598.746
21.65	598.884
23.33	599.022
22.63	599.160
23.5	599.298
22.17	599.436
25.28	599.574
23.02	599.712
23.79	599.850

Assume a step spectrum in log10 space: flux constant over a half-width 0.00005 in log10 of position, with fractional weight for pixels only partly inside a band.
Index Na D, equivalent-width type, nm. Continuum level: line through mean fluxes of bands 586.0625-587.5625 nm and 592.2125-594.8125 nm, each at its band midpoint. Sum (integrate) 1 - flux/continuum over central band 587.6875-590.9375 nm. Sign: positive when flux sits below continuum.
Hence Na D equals 0.30 nm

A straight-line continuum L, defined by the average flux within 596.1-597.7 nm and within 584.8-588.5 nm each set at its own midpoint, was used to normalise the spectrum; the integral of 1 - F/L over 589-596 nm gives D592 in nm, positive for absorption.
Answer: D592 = 0.25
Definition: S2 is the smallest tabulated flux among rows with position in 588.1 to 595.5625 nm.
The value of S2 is 16.98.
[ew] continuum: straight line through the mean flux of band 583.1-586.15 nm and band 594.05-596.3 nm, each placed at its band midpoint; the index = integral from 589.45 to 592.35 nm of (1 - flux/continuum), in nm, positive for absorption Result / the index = 0.08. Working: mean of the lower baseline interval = 22.9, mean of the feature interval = 22.2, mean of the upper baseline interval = 22.8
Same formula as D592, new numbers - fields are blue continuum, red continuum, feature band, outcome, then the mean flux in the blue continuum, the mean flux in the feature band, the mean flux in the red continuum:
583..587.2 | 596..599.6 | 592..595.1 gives 0.08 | 22.9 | 22.4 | 23.1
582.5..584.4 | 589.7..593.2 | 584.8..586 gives 0.07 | 23.7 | 22.1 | 22.4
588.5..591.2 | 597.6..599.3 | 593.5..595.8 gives -0.09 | 20.8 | 22.8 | 22.9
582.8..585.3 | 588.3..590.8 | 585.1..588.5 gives -0.12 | 23.3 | 22.6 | 20.4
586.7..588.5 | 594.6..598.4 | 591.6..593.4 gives 0.07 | 23.1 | 22.1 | 23.1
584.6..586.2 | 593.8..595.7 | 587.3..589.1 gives 0.07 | 22.3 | 21.6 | 22.8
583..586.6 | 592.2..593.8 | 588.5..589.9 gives 0.21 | 22.9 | 19.1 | 22.2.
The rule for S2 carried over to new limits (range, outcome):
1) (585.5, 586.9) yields 20.86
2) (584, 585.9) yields 20.31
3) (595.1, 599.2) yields 21.13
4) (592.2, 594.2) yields 20.76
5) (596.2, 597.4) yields 21.42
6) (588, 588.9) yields 19.42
